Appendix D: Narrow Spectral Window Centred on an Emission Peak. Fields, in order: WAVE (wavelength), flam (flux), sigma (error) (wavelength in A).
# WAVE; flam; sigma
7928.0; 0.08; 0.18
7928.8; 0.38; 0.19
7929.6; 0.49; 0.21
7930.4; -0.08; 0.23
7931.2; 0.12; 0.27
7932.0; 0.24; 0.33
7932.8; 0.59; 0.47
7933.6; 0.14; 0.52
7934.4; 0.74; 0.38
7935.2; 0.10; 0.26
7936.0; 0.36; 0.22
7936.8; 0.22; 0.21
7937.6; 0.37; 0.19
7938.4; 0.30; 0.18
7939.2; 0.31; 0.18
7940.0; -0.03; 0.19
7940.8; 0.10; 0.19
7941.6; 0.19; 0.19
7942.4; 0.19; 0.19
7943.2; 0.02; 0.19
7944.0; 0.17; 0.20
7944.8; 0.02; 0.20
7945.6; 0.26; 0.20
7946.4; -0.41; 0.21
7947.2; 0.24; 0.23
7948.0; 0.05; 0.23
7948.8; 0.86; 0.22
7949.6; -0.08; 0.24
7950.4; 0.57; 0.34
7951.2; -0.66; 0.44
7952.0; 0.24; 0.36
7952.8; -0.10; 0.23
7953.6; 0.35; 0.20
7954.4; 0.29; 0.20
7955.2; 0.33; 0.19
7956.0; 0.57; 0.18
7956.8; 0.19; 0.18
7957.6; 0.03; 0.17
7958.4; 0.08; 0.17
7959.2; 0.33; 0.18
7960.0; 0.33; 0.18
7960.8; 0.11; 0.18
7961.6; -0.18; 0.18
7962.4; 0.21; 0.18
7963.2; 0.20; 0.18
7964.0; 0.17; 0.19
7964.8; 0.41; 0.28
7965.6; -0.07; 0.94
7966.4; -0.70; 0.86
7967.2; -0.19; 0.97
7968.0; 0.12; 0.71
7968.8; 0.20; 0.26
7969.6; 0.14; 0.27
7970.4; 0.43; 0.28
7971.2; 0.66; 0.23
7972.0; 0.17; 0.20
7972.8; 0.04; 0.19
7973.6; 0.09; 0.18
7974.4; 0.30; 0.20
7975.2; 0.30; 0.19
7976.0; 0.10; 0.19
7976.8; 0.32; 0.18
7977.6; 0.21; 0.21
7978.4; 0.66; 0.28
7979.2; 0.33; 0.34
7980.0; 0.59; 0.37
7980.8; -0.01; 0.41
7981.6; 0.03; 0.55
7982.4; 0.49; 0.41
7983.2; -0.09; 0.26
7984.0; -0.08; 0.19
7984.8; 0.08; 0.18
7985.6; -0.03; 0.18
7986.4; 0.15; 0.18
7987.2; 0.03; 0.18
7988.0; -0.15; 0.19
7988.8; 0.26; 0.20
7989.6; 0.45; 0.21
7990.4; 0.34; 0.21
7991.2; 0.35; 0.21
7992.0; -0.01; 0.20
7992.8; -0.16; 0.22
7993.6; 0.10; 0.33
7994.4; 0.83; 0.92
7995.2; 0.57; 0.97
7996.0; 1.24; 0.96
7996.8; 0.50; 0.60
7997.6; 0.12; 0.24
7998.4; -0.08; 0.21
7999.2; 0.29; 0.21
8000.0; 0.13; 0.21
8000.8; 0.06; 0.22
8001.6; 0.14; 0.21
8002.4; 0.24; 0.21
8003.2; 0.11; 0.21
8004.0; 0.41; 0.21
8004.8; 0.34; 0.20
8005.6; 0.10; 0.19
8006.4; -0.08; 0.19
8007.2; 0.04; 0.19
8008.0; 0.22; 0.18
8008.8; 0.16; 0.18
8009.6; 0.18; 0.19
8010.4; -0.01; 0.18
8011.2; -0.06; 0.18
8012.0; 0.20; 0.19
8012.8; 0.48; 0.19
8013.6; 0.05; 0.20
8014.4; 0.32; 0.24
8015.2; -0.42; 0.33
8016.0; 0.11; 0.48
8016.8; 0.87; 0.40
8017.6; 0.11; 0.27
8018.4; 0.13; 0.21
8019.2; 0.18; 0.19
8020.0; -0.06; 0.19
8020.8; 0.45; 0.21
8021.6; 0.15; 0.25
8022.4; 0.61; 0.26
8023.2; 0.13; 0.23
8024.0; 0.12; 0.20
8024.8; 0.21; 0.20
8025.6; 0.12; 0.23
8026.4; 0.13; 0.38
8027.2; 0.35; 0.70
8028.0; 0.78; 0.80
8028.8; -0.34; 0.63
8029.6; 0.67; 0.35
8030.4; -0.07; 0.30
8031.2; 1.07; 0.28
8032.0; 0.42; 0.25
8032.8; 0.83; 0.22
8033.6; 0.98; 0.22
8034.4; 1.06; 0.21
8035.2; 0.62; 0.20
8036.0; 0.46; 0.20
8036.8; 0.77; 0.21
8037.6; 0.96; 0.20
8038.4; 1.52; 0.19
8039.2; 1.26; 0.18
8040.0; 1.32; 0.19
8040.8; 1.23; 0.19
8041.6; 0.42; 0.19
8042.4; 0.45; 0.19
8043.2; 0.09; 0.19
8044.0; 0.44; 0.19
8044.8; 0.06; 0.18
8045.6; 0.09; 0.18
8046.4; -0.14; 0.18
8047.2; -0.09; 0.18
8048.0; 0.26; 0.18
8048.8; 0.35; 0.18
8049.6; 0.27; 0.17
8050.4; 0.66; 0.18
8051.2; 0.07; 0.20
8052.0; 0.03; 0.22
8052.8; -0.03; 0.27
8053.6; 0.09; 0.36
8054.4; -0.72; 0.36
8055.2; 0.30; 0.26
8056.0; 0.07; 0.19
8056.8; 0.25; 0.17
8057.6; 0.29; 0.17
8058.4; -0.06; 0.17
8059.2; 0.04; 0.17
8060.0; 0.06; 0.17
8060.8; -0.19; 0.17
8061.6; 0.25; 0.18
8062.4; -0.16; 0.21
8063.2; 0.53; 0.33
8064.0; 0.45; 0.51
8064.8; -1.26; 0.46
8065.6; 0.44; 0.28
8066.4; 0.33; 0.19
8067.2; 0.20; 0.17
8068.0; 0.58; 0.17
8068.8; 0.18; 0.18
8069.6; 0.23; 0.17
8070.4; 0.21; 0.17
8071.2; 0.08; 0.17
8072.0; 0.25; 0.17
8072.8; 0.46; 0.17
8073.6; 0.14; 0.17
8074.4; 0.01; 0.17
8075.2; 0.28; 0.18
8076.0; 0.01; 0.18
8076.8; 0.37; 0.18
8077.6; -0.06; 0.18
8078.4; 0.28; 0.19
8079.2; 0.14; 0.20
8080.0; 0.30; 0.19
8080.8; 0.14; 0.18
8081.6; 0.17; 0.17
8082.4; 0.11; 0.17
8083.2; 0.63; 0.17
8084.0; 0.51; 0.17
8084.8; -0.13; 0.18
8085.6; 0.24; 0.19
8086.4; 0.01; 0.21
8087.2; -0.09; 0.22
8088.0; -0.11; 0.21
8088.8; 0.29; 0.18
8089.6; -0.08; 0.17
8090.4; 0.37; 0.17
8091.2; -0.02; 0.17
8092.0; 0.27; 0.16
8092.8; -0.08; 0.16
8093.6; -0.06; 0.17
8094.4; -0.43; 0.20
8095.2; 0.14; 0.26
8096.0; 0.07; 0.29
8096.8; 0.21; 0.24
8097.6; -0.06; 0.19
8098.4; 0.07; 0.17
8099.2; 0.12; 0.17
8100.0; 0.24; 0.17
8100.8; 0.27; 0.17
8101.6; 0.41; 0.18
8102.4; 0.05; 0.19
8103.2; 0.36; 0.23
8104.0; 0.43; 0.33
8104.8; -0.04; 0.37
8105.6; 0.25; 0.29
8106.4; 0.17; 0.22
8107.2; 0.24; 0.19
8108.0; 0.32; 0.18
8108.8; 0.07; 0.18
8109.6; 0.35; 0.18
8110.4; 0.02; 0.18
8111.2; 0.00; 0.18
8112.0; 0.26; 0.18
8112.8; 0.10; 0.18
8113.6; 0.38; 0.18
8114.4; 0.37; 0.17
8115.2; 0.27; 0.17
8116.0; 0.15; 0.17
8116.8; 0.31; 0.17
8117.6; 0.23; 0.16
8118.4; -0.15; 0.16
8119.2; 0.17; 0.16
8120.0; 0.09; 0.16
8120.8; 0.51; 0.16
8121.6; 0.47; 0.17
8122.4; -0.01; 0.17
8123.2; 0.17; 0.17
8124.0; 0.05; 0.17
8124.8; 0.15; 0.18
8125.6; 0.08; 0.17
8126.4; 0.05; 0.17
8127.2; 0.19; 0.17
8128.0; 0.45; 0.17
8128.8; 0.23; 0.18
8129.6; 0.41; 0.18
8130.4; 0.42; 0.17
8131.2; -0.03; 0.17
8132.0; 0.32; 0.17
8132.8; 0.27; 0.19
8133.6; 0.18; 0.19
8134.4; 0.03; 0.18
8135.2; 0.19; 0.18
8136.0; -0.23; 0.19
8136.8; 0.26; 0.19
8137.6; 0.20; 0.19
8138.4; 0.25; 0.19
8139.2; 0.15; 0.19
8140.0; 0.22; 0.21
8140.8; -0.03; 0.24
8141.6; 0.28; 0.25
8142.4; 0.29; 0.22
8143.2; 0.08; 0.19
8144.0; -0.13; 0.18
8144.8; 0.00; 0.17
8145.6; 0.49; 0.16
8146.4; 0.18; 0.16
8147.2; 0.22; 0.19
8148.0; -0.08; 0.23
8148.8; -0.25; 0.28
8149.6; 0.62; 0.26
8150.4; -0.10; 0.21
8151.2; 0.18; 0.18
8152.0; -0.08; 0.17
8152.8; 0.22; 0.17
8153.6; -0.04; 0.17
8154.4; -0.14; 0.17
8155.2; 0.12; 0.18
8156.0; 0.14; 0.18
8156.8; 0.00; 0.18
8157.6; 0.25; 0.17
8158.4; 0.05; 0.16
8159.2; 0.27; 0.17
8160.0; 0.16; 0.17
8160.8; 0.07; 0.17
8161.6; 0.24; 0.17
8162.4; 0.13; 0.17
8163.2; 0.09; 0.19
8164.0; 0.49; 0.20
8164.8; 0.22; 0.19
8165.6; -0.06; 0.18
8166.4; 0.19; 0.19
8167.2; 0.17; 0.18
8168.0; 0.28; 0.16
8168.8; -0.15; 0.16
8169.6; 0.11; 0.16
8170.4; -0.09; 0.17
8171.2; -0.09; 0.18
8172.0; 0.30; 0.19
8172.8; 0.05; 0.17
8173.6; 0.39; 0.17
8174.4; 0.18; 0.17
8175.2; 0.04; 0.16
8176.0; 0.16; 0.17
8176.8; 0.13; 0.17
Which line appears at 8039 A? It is [O II]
